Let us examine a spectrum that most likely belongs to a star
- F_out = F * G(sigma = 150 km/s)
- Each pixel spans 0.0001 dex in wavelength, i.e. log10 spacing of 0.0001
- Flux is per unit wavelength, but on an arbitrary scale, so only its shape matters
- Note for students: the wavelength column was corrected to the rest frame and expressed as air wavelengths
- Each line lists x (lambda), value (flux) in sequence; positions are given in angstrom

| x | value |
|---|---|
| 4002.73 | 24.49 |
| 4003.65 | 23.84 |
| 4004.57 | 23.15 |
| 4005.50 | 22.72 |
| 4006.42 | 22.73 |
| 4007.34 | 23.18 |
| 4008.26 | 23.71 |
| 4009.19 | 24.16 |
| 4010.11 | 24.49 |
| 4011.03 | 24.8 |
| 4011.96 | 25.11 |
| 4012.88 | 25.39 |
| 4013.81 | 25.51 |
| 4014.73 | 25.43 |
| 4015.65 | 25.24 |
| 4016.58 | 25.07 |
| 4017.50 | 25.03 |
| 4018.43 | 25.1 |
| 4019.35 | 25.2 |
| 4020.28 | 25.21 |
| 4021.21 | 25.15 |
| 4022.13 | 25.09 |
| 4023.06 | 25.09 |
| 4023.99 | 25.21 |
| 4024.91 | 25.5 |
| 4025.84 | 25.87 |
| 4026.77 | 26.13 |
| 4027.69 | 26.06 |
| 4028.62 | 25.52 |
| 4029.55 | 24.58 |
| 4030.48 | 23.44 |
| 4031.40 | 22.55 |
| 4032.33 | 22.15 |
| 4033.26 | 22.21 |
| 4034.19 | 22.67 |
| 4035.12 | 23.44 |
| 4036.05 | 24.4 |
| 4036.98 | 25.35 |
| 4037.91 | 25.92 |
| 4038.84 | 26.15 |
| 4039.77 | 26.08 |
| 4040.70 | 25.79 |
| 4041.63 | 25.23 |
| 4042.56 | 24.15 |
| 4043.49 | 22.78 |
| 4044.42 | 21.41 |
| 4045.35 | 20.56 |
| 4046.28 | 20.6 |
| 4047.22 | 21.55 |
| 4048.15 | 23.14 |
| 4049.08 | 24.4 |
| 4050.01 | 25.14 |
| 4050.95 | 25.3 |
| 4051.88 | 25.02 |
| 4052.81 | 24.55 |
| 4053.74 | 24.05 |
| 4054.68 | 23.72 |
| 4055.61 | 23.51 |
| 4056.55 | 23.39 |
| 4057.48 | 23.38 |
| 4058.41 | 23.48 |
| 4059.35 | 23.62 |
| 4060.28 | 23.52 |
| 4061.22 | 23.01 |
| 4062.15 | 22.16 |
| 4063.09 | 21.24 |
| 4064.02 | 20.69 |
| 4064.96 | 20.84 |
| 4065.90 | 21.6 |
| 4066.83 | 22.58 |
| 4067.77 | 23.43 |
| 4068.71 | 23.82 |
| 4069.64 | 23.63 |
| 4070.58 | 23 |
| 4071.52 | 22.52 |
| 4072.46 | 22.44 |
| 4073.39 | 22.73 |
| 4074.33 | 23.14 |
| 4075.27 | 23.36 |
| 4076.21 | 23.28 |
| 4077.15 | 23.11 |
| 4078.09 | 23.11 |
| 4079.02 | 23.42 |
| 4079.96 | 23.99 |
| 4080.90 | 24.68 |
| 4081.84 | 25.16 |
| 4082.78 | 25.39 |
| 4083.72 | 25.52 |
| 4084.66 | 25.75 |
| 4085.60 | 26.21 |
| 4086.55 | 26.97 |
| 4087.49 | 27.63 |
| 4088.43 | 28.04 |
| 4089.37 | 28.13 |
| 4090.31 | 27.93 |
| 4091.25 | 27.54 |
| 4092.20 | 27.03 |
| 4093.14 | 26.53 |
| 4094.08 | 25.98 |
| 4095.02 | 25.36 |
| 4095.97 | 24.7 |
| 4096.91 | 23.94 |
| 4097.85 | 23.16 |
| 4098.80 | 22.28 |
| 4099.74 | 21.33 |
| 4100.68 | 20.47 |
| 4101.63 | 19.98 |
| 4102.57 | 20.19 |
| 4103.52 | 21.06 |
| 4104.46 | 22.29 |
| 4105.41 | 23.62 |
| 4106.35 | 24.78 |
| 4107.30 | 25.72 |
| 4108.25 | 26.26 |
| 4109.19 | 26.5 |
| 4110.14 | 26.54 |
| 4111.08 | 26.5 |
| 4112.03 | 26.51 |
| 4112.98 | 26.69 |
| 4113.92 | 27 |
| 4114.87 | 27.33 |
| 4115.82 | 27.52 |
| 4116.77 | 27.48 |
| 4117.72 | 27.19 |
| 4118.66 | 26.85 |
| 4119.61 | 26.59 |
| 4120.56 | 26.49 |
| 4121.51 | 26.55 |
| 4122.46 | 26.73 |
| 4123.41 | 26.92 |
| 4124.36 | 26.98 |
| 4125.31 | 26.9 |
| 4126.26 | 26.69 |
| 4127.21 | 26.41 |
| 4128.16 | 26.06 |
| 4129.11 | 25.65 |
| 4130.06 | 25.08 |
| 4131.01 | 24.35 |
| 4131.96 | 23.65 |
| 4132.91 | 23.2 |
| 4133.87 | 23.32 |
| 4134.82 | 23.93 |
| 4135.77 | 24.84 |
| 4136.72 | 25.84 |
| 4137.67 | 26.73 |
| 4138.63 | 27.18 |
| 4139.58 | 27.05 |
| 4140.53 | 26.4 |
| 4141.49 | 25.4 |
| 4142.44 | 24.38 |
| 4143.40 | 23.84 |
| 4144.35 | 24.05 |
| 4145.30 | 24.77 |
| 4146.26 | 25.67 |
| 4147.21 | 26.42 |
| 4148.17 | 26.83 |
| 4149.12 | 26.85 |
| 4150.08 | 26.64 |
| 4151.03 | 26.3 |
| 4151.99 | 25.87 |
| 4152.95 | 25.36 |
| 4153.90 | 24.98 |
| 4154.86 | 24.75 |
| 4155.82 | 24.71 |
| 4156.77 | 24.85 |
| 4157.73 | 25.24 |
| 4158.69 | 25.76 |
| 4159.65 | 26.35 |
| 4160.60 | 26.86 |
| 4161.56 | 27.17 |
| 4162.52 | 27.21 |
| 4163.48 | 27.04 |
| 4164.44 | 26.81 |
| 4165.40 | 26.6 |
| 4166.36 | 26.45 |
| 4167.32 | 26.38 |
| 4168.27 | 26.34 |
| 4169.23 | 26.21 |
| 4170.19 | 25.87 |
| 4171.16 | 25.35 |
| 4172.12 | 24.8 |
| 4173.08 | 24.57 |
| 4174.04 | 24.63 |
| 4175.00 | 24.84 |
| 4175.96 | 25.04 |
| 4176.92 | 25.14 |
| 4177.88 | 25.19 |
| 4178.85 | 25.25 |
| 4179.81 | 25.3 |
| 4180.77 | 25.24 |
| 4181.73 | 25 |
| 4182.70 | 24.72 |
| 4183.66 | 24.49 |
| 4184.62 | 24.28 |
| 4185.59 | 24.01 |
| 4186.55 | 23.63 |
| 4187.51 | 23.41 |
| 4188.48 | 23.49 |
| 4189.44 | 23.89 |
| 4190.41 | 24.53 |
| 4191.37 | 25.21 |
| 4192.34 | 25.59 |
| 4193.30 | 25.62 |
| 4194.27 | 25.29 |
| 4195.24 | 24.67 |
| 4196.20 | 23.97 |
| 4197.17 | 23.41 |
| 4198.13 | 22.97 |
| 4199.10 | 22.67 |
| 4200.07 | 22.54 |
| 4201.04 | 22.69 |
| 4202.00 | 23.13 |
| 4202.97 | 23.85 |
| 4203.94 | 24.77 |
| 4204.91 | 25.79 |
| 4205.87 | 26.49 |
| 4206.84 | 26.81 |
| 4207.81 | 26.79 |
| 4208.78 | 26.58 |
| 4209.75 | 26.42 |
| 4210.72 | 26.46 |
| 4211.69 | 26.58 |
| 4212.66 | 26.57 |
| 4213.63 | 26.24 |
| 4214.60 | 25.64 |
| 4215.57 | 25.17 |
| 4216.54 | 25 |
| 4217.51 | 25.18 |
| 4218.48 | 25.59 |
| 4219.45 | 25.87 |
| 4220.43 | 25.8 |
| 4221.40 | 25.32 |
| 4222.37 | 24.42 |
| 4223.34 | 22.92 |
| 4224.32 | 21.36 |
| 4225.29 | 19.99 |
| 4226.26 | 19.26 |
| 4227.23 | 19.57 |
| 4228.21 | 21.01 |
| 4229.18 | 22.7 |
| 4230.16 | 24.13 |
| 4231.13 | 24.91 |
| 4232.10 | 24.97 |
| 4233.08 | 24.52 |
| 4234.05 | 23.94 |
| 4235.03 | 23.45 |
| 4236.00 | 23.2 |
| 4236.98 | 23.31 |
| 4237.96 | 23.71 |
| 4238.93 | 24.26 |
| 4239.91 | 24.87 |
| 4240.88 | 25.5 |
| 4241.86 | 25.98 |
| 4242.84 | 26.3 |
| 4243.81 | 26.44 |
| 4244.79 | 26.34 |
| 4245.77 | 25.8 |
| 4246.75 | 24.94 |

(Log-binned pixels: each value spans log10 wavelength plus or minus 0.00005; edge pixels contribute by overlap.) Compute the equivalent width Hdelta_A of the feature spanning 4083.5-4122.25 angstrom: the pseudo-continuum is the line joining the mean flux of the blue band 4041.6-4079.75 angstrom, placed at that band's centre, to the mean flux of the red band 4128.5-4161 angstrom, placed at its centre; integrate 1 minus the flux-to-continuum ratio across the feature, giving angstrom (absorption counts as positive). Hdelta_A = -2.01 angstrom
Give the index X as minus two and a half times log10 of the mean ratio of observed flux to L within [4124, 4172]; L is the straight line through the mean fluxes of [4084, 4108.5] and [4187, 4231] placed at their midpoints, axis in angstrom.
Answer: -0.05 mag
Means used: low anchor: 24.7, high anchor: 24.3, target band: 25.7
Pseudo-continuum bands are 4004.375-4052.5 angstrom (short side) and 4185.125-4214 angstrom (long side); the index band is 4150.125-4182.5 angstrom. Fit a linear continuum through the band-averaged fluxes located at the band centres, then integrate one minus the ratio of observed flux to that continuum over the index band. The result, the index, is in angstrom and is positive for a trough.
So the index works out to -1.3 angstrom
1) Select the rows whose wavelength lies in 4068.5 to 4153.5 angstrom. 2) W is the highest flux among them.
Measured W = 28.13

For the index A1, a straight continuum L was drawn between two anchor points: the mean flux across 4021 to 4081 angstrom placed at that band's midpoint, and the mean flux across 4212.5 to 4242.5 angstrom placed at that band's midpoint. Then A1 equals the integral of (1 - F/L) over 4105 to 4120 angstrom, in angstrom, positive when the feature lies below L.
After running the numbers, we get -1.7 angstrom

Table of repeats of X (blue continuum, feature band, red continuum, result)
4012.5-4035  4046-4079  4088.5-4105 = 0.059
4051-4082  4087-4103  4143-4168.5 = -0.030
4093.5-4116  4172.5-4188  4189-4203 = -0.027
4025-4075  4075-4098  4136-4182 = -0.053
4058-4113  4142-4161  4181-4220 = -0.042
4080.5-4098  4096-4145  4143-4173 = 0.037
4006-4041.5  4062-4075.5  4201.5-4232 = 0.103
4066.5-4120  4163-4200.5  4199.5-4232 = -0.016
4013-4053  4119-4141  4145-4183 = -0.018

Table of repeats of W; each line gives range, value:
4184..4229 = 26.81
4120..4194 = 27.21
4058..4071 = 23.82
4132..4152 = 27.18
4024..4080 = 26.15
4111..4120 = 27.52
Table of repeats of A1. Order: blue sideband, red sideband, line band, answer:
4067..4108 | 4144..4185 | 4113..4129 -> -1.3 angstrom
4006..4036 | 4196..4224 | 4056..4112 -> 1.5 angstrom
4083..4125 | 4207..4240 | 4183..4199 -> 0.3 angstrom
